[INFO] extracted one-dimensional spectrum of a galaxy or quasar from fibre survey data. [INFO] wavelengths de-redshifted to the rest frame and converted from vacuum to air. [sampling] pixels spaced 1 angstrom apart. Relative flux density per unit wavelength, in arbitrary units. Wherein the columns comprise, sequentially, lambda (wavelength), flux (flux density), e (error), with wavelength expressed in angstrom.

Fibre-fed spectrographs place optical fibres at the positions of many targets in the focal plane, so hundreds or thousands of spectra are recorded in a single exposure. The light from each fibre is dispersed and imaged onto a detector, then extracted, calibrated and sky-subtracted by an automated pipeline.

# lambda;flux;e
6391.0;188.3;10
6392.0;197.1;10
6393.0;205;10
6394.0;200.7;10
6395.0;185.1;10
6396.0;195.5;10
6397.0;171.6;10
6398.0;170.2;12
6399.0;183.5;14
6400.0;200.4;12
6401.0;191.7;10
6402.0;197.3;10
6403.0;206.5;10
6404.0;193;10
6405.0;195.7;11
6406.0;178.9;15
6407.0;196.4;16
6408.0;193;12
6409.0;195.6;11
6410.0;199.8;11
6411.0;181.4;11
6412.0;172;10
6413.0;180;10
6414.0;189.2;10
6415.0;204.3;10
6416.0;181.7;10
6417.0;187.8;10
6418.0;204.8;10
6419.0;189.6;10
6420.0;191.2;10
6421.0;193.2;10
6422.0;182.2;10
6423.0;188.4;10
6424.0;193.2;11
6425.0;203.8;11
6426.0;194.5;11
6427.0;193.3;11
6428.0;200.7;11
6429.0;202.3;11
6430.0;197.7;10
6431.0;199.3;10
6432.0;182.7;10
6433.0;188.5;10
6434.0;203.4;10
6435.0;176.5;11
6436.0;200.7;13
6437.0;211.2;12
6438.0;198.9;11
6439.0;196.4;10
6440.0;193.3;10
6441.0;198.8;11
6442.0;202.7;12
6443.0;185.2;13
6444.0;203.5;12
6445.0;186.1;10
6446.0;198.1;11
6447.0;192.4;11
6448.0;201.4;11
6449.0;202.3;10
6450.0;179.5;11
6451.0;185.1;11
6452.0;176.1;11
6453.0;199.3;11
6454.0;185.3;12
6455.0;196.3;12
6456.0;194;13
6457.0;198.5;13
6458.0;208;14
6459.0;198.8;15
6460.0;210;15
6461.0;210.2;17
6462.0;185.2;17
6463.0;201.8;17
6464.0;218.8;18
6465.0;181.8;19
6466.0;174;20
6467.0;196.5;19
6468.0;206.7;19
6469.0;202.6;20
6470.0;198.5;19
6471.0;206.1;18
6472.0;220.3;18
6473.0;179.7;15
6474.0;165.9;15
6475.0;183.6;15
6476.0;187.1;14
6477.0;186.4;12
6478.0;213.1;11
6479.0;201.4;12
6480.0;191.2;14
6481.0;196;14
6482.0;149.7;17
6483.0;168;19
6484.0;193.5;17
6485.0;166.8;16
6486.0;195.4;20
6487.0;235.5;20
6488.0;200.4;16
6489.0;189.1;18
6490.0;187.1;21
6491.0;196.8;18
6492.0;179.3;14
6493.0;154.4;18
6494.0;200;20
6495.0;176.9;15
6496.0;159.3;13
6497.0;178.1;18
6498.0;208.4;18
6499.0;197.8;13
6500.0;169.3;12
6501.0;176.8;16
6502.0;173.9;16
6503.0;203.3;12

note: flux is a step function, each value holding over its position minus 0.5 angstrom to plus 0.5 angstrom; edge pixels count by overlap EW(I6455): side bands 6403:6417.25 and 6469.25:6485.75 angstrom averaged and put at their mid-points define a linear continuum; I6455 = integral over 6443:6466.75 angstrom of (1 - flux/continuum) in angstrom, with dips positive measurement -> -0.8 angstrom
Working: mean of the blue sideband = 190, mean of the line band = 195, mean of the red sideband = 188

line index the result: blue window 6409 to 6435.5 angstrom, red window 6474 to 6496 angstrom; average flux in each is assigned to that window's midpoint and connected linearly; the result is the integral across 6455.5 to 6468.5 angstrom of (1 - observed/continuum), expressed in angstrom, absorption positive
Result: -0.69 angstrom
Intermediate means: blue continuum 192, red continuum 187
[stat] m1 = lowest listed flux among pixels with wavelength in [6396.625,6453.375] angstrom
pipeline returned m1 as 170.2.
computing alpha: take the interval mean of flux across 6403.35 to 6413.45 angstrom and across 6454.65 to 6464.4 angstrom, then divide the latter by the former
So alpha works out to 1.1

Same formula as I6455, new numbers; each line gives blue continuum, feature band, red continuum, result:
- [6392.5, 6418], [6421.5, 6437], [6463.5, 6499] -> -0.3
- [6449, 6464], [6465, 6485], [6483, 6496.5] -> 0.1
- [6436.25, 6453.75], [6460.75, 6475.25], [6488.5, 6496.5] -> -0.6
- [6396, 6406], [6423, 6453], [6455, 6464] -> 0.4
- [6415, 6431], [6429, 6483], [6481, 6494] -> -1.3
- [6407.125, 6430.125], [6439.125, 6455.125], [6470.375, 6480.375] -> 0.0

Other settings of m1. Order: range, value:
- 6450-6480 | 165.9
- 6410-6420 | 172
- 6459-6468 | 174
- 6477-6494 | 149.7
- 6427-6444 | 176.5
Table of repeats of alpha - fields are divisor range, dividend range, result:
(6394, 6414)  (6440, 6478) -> 1.03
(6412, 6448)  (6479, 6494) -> 0.96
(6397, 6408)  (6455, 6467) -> 1.04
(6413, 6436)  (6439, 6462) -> 1.01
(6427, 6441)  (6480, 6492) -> 0.96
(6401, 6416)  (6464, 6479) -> 1.01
